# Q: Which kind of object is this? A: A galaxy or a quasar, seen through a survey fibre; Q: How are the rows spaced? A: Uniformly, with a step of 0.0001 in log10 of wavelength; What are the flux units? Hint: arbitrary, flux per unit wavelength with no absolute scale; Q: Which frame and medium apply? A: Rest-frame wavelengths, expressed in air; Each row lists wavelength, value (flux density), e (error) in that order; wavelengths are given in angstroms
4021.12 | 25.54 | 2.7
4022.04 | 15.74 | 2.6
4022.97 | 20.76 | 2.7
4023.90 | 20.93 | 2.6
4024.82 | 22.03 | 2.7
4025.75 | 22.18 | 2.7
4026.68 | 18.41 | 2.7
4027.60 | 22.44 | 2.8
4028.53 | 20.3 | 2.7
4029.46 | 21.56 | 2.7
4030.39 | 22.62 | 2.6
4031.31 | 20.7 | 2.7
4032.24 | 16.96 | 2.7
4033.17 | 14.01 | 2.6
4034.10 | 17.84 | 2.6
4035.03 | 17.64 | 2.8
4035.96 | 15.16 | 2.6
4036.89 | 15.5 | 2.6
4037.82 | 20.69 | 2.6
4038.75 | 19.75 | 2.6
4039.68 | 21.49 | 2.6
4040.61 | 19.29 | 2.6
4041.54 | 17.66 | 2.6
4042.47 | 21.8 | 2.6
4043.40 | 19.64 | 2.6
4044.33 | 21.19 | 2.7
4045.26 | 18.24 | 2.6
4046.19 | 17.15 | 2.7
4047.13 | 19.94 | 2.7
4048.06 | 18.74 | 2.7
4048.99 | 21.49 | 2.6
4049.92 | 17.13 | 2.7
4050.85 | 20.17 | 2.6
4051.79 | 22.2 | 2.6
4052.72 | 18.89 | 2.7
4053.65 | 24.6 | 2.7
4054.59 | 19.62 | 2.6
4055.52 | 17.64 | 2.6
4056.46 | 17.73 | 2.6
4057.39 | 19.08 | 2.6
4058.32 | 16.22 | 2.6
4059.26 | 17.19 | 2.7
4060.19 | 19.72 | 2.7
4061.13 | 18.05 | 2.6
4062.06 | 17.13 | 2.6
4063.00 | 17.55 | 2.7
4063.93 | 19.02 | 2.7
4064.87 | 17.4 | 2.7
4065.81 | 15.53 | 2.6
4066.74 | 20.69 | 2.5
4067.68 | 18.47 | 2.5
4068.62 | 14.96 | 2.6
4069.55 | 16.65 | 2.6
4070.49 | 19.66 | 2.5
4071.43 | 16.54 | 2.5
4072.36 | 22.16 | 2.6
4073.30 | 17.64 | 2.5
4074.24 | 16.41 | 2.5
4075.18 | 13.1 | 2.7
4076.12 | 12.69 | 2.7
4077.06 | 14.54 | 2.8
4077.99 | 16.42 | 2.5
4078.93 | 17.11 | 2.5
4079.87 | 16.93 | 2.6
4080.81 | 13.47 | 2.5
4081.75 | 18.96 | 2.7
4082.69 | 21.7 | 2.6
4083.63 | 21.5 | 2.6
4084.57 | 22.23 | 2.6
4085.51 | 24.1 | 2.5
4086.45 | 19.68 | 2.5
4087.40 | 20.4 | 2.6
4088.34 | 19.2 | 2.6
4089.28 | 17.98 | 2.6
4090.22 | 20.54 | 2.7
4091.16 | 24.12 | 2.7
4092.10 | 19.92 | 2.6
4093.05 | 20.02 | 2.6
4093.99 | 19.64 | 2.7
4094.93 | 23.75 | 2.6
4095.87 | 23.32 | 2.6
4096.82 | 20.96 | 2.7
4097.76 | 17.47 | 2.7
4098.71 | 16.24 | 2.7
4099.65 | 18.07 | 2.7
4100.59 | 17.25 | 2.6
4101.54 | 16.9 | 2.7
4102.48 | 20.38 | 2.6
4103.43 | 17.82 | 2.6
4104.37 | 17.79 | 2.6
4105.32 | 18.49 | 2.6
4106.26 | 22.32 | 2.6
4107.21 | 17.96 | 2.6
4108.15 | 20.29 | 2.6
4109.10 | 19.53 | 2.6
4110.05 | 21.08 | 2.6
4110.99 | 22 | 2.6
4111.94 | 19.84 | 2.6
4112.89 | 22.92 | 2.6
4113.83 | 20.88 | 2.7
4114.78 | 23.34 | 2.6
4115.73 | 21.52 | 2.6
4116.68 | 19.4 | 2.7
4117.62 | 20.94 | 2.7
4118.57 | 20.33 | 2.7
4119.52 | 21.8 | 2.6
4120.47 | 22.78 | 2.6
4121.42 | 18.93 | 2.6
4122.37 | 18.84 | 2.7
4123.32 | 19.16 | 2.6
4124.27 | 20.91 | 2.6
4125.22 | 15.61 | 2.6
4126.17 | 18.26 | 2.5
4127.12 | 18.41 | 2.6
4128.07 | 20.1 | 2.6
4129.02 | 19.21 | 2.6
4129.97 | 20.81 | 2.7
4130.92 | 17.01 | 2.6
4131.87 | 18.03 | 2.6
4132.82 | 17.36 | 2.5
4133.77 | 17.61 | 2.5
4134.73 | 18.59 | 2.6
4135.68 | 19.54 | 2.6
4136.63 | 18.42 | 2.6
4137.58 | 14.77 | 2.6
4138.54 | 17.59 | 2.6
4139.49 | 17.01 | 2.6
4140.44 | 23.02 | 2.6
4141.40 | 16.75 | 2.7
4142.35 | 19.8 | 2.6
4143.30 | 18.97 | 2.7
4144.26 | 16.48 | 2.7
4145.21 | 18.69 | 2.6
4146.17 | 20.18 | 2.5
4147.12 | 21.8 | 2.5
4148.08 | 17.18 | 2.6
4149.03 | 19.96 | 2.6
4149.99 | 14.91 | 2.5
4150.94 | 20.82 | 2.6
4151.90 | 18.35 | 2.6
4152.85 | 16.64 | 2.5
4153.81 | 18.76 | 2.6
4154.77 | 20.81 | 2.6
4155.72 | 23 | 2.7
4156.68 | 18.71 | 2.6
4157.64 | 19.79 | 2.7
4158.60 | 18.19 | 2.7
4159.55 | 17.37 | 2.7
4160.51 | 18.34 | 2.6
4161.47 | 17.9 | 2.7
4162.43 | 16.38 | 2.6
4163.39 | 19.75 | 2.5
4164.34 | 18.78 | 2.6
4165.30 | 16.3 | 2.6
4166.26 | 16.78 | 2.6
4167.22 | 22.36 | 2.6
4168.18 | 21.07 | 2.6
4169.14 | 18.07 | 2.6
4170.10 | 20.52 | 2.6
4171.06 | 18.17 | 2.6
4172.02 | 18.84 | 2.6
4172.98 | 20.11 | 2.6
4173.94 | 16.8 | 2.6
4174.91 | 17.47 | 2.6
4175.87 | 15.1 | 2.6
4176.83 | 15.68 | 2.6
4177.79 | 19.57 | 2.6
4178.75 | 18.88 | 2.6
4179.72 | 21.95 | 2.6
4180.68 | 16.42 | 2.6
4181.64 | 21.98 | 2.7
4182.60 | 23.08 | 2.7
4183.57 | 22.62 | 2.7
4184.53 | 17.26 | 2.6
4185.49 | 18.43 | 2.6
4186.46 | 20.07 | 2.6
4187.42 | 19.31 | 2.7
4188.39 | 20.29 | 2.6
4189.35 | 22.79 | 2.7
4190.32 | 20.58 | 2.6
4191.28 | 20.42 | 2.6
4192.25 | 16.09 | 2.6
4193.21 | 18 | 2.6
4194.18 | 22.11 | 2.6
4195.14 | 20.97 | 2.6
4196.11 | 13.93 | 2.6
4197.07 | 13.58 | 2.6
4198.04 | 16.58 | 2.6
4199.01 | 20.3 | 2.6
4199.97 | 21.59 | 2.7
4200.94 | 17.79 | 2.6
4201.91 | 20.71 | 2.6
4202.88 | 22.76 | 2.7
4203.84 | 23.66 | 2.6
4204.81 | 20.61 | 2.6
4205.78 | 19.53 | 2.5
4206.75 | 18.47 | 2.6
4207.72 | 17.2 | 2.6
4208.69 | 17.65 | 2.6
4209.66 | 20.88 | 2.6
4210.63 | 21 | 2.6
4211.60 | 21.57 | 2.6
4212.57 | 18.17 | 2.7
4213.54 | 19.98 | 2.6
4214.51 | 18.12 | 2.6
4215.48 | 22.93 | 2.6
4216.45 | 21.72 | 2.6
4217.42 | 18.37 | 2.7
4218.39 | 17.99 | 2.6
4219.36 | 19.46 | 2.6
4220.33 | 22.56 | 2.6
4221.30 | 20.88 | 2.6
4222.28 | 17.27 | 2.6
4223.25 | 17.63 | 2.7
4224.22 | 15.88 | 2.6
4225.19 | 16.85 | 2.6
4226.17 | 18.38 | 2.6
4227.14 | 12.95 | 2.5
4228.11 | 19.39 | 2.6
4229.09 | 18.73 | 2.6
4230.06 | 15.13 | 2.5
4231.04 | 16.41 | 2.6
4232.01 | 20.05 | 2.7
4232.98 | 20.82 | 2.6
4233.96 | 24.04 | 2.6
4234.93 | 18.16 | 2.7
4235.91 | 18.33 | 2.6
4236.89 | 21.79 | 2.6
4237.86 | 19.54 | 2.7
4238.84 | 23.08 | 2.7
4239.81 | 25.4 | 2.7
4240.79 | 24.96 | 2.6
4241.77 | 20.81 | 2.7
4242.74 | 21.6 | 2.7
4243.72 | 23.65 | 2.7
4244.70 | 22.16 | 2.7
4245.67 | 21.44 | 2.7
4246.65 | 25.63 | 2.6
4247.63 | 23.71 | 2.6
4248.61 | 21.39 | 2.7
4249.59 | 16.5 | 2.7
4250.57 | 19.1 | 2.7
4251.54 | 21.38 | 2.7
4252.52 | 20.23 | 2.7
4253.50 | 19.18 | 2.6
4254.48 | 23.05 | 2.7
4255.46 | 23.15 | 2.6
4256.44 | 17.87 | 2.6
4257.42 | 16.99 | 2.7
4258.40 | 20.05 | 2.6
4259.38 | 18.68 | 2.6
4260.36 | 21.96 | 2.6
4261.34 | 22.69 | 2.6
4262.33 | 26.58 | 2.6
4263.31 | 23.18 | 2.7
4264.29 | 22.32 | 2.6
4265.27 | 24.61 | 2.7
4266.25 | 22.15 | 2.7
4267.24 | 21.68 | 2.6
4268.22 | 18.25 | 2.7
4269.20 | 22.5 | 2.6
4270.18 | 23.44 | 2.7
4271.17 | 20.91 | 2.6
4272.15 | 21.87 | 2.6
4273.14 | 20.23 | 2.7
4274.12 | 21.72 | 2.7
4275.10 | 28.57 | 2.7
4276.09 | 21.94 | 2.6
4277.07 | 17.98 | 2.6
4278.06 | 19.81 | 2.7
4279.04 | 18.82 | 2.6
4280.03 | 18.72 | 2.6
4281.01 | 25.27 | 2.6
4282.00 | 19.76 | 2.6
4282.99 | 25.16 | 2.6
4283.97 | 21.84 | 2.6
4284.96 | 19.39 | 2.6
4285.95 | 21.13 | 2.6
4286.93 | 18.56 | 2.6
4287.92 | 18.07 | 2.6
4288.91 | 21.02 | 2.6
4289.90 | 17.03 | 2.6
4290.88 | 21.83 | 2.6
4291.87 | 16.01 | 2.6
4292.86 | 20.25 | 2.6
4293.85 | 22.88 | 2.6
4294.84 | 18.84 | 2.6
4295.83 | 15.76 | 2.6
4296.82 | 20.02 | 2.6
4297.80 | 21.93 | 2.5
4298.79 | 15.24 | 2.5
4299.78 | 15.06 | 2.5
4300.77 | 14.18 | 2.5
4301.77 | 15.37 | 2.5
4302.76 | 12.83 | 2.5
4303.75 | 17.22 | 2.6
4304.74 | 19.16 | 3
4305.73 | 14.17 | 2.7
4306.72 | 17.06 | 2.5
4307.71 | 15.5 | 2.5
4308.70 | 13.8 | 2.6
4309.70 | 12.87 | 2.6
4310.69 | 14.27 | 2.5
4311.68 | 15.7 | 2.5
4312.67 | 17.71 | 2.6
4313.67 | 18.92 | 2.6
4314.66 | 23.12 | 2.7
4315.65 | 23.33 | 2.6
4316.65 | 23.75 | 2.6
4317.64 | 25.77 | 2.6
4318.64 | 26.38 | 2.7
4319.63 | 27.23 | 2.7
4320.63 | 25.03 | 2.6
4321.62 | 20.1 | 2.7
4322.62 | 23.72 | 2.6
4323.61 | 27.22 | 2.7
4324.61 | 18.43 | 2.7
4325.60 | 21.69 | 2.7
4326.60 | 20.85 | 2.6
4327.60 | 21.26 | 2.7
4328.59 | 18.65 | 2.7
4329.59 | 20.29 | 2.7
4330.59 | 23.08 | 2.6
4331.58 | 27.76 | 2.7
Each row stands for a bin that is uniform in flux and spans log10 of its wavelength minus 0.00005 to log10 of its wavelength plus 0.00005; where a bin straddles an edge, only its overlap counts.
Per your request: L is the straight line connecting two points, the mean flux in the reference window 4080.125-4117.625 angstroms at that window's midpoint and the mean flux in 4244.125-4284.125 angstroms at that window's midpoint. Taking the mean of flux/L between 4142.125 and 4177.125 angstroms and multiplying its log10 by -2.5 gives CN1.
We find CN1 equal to 0.11 mag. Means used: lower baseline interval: 20.1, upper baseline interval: 21.5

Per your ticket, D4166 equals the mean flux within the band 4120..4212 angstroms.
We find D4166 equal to 19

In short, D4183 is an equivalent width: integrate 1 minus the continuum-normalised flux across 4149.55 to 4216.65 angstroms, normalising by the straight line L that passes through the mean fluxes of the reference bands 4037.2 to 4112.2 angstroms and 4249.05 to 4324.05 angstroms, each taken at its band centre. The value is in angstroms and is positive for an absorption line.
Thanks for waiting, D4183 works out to 1.4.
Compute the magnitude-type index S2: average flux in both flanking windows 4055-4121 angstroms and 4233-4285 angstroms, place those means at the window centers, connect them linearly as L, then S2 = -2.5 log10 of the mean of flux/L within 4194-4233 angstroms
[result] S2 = 0.104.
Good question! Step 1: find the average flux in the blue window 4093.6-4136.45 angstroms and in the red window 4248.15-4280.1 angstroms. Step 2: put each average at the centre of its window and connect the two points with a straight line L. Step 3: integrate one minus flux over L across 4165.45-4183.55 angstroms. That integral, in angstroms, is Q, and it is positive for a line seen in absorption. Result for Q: 1.0 angstroms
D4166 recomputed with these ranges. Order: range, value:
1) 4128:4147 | 18.5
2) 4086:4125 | 20.1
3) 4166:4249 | 19.7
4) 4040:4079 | 18.3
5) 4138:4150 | 18.8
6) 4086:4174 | 19.3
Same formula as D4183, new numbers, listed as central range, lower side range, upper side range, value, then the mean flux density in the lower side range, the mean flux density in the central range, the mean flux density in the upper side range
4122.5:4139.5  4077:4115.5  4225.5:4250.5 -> 1.4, 19.8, 18.3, 20.5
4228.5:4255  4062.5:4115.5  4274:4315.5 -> -3.1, 19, 21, 18.7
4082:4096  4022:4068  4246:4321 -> -1.3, 19.1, 21.1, 20.2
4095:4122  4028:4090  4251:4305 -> -1.5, 18.6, 20.1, 20.3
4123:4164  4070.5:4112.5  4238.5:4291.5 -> 2.4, 19.1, 18.6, 21.4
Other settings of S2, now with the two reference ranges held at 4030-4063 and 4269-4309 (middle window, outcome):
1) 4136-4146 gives 0.05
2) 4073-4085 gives 0.11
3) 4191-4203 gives 0.03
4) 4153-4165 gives 0.01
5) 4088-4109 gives -0.03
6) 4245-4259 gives -0.08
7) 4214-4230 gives 0.03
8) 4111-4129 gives -0.07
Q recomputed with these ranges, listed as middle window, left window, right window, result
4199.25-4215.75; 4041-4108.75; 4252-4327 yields -0.34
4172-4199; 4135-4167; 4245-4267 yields 0.83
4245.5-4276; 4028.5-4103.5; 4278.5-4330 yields -3.47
